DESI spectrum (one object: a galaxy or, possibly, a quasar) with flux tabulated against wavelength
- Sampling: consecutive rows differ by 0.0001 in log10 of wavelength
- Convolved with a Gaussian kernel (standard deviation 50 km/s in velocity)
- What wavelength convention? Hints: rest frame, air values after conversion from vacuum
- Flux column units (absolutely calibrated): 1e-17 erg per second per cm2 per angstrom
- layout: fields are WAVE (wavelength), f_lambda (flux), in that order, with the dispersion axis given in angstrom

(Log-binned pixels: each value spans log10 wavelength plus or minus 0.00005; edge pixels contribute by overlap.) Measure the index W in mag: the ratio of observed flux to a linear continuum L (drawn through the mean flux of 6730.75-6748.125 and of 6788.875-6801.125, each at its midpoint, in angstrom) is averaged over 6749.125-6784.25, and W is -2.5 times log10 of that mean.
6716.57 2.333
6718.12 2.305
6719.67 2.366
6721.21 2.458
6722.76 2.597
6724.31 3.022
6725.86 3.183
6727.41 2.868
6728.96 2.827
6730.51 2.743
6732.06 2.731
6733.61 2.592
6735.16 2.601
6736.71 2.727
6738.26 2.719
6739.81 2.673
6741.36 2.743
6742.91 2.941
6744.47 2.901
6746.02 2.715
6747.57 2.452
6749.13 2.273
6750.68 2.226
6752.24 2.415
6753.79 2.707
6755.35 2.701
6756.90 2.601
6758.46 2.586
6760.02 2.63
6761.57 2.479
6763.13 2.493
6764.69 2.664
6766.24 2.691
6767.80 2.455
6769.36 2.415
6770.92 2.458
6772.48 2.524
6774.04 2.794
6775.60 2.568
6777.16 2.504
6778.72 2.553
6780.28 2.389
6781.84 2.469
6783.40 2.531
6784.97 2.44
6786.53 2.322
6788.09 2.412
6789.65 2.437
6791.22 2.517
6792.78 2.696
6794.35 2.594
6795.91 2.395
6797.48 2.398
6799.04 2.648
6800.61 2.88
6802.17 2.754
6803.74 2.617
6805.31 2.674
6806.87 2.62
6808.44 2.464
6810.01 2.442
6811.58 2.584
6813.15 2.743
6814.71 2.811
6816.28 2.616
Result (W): 0.045 mag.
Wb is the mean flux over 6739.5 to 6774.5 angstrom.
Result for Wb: 2.59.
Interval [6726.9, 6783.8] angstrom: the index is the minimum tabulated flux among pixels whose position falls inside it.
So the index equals 2.226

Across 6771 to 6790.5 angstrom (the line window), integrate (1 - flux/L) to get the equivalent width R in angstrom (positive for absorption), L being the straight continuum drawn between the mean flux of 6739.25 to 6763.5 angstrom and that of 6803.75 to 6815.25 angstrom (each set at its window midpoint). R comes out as 0.8 angstrom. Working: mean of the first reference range 2.6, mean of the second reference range 2.62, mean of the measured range 2.49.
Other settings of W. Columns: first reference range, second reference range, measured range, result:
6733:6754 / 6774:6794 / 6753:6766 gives -0.017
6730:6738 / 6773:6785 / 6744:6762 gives 0.028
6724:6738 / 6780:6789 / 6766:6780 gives -0.013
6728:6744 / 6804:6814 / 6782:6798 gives 0.066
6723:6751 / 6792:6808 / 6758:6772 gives 0.058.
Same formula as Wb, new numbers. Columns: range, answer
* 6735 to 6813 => 2.57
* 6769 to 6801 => 2.52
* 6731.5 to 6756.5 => 2.63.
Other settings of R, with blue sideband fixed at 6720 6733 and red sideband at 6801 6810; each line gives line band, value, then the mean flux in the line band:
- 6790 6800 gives 0.4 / 2.54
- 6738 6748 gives 0.0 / 2.75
